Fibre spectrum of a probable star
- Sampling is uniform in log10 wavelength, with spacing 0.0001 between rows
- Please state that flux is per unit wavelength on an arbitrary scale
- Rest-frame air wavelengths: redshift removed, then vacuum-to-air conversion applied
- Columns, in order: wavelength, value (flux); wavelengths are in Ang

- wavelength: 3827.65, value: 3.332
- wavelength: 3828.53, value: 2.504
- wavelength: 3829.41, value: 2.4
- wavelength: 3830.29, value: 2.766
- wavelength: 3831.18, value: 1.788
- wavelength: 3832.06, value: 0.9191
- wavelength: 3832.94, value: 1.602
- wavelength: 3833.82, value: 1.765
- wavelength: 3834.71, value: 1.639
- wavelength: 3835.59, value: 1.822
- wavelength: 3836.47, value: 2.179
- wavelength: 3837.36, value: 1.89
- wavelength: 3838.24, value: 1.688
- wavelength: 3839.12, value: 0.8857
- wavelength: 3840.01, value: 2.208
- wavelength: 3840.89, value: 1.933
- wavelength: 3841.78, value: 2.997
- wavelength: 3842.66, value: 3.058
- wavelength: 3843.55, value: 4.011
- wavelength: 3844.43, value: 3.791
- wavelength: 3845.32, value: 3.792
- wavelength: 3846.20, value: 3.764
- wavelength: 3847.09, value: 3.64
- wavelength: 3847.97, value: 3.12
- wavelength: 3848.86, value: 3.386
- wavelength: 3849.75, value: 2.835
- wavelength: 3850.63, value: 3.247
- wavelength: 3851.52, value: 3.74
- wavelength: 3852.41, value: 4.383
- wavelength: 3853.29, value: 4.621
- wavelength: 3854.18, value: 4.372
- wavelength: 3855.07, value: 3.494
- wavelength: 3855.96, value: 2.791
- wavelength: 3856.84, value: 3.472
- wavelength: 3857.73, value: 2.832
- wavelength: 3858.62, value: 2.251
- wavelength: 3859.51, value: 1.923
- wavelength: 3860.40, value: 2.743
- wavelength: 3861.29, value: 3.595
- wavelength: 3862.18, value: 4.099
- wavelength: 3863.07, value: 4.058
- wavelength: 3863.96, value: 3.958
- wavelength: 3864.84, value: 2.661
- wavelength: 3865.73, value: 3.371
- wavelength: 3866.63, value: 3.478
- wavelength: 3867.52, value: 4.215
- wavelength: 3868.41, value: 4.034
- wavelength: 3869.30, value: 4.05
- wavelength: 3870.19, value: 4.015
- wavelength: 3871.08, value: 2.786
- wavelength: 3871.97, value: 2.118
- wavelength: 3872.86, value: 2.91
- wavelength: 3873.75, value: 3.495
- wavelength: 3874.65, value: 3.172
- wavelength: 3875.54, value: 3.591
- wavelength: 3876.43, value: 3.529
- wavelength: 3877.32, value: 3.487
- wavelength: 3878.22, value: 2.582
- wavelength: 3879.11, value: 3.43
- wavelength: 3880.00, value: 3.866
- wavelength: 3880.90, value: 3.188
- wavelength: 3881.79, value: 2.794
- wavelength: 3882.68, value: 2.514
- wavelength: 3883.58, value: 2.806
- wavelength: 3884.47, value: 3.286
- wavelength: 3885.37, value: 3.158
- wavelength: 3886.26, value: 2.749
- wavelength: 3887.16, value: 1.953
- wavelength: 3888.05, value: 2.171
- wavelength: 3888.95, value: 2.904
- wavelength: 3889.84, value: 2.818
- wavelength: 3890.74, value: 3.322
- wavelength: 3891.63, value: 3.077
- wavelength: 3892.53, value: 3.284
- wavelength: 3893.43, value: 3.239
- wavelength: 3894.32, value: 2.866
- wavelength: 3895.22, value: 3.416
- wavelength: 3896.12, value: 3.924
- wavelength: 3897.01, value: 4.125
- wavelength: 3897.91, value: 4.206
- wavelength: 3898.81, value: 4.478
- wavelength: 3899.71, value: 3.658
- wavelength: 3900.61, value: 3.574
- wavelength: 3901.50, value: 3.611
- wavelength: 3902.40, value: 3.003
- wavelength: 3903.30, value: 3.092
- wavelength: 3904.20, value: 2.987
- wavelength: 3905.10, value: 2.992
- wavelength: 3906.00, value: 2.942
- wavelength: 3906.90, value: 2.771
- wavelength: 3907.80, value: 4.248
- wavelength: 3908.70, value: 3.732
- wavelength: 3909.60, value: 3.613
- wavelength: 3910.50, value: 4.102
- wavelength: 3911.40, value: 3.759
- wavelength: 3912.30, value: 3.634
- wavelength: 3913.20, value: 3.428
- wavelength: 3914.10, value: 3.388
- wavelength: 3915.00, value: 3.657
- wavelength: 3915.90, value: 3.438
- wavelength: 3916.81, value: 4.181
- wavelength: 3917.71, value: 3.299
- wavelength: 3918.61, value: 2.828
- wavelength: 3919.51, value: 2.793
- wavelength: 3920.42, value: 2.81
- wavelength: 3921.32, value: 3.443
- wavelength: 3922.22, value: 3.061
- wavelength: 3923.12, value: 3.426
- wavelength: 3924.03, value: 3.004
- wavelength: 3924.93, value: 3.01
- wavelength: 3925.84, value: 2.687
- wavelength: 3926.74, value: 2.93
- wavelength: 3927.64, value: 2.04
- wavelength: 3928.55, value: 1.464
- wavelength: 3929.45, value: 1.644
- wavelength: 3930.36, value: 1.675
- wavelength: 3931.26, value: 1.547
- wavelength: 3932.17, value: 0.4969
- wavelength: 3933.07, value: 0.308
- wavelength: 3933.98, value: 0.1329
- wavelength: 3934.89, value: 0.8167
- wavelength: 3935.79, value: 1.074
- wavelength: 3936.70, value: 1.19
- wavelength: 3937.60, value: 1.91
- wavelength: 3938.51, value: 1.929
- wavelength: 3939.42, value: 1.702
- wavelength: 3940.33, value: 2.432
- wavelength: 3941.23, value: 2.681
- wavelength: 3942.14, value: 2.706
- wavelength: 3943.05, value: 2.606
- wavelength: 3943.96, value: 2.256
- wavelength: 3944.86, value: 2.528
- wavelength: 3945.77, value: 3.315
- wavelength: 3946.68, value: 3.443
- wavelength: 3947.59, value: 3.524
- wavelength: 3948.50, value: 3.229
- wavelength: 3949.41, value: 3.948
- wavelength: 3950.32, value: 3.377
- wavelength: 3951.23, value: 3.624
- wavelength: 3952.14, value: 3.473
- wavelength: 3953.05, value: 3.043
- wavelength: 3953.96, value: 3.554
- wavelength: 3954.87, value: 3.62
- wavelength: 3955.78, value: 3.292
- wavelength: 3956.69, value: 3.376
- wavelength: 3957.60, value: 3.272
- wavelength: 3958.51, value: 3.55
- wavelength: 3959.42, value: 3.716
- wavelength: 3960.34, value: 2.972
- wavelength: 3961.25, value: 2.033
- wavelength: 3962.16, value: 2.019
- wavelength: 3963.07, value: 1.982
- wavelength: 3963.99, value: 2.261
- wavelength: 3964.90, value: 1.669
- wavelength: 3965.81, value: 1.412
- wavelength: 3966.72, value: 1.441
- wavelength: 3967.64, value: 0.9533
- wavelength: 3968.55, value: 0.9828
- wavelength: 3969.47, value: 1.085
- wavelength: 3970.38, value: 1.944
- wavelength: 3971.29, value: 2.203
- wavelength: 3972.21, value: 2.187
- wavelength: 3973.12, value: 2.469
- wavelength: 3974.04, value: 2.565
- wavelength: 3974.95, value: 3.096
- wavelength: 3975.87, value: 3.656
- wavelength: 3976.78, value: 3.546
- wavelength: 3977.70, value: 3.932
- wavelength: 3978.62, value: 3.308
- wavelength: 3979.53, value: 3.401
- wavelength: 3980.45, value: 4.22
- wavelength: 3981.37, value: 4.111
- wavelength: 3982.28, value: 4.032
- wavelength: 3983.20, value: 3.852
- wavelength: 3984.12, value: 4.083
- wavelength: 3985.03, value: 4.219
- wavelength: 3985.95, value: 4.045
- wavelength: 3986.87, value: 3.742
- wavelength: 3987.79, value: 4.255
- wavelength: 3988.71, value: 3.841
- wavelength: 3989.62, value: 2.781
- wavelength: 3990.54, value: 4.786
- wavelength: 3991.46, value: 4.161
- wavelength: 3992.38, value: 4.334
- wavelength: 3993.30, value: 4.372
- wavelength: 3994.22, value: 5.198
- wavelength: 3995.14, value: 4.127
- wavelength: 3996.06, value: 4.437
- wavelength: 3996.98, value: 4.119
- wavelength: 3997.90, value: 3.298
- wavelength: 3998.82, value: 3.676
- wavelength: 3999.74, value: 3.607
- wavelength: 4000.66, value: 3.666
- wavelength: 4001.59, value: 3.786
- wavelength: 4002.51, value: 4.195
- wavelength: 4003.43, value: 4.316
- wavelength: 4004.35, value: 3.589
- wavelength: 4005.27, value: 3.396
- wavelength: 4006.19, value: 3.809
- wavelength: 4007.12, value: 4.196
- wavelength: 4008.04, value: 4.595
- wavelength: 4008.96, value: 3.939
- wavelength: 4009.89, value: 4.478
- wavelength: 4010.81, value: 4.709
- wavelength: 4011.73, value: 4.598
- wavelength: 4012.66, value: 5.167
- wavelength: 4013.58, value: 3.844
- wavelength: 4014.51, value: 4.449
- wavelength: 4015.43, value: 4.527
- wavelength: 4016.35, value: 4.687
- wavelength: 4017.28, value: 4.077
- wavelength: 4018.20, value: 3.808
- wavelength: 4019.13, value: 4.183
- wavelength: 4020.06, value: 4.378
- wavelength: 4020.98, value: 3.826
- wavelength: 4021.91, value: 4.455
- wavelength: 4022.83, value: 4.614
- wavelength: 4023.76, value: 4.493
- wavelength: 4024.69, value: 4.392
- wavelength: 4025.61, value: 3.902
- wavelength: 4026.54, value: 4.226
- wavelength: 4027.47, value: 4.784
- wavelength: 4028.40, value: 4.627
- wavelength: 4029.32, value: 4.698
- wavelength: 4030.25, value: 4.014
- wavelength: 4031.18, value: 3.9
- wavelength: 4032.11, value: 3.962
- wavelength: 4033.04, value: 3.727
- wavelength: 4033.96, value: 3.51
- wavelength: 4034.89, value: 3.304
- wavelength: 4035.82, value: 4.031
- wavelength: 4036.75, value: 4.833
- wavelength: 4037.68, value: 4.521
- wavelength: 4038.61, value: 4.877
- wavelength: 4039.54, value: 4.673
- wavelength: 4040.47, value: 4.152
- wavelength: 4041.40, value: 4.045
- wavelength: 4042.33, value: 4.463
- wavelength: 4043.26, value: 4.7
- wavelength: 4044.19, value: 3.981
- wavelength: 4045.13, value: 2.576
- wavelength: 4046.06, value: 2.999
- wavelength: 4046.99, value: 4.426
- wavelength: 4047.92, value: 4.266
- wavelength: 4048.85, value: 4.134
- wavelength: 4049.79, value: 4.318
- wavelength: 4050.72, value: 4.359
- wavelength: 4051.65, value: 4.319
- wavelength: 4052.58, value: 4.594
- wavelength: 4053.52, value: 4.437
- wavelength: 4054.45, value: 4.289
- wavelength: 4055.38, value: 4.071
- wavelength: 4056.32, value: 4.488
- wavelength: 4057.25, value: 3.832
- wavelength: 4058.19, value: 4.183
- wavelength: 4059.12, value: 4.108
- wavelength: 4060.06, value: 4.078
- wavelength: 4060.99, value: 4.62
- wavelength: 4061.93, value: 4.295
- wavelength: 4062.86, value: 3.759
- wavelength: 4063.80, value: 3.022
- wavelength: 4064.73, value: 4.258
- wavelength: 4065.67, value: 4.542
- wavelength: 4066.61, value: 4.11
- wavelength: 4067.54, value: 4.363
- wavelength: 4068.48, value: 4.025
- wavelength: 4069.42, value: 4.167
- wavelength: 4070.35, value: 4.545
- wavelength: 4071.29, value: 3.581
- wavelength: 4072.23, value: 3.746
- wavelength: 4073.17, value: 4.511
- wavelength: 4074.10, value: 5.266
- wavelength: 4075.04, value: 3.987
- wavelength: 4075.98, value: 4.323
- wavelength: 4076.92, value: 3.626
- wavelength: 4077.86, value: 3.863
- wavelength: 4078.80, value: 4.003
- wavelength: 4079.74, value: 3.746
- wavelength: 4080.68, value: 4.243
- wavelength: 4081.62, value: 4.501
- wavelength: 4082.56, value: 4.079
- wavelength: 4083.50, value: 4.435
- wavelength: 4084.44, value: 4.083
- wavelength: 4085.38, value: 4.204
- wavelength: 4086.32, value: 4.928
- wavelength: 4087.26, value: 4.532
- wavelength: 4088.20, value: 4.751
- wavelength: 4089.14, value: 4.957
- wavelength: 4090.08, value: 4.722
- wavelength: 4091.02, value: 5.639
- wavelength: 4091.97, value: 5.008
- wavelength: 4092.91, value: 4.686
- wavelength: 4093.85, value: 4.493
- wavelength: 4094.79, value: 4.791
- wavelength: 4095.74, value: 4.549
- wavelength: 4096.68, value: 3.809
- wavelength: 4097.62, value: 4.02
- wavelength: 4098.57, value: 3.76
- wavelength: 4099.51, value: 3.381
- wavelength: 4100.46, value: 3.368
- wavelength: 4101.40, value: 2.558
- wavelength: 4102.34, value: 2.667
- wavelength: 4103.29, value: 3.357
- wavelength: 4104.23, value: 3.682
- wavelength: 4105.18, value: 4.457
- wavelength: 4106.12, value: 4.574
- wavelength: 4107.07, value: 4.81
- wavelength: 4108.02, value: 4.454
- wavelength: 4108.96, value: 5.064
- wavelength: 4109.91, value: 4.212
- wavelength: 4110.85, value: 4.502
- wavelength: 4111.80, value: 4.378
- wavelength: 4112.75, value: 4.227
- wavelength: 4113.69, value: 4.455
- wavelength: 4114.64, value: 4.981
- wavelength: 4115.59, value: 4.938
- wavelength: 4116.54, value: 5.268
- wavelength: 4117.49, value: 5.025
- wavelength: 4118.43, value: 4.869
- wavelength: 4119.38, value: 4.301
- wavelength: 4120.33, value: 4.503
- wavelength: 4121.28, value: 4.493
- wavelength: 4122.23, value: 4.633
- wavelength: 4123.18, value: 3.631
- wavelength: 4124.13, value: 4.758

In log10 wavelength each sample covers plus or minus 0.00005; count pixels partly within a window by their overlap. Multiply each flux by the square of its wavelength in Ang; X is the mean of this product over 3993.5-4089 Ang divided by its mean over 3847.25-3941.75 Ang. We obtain 1.49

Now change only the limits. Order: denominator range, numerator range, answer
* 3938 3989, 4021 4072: 1.47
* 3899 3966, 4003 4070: 1.58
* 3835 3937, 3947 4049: 1.30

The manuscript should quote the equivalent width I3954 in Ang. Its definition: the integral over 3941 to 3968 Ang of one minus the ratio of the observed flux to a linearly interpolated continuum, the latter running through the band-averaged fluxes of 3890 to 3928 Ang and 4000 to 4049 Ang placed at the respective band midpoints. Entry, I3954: 6.1 Ang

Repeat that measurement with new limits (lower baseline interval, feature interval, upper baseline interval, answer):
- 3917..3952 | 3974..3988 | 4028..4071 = -2.96 Ang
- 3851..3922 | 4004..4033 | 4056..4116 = -2.41 Ang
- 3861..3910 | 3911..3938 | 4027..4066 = 8.30 Ang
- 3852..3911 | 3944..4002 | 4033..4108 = 7.56 Ang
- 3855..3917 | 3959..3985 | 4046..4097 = 7.36 Ang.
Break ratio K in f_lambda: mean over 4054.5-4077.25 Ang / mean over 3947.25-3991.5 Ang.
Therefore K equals 1.34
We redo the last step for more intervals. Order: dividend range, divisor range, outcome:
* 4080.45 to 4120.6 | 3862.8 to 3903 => 1.32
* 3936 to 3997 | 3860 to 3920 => 0.92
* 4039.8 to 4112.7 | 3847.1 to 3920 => 1.25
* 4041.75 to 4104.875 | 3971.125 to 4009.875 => 1.09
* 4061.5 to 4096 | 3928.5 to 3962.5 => 1.75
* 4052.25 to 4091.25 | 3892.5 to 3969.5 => 1.53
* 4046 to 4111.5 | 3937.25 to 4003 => 1.33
